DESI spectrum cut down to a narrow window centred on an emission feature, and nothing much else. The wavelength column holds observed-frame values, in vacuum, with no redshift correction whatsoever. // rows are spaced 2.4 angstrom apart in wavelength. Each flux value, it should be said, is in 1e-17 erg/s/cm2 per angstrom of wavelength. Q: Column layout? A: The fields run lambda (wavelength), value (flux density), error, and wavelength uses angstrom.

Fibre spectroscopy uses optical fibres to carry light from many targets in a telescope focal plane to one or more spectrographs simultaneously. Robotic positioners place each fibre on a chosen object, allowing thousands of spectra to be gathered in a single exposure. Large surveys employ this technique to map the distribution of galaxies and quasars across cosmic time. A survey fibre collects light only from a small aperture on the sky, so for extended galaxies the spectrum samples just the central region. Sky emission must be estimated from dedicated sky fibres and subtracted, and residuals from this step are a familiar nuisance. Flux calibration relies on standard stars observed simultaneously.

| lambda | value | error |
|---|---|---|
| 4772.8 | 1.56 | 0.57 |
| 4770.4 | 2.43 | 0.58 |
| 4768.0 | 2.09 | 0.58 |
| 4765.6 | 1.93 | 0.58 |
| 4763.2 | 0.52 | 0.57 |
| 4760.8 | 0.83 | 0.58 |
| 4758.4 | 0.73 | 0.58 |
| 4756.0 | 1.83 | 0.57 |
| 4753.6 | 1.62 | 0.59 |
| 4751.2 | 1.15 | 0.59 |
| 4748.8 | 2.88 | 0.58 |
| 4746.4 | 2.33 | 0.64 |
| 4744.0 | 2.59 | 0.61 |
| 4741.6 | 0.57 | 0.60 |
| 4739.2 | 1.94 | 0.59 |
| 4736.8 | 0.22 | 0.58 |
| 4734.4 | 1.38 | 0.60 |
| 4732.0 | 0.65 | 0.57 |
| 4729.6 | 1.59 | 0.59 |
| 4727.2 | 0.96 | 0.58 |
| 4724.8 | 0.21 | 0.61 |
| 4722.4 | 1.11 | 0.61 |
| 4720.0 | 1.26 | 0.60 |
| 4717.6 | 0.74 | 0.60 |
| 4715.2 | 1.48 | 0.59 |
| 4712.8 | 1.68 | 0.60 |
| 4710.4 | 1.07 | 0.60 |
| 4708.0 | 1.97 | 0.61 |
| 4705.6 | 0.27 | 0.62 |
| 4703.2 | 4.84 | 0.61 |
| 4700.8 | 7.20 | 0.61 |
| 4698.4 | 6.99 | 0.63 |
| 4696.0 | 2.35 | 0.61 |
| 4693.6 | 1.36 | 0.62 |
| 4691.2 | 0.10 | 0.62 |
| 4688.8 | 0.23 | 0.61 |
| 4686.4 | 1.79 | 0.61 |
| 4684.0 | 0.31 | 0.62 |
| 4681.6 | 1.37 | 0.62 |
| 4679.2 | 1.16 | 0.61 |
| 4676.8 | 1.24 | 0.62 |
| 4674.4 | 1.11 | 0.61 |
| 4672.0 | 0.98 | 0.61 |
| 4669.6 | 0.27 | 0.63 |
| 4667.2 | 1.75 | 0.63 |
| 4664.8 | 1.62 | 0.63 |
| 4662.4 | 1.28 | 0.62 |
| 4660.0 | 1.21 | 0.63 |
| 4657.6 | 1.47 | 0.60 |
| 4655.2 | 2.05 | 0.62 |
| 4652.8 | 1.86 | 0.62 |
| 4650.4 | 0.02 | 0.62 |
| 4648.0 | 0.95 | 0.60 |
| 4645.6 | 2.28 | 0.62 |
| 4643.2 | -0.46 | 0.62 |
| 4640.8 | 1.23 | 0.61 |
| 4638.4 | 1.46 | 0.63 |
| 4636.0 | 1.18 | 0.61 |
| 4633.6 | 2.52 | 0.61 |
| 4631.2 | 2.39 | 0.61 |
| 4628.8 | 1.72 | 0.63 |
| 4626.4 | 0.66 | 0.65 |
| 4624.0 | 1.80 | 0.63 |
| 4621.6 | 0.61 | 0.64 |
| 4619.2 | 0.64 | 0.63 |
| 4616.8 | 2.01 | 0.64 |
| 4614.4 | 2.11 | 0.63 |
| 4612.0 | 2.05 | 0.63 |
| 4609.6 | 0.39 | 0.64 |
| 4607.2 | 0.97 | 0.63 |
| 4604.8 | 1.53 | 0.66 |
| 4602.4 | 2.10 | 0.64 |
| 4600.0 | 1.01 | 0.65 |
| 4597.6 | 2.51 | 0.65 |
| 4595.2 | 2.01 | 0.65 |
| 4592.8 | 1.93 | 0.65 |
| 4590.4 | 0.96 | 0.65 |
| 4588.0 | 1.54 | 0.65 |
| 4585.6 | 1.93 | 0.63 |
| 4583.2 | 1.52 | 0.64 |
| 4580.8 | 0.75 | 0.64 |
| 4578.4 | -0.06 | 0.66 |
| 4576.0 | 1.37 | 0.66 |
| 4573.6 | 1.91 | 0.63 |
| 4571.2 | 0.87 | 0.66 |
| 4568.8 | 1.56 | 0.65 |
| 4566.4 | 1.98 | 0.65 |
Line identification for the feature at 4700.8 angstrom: [O II]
